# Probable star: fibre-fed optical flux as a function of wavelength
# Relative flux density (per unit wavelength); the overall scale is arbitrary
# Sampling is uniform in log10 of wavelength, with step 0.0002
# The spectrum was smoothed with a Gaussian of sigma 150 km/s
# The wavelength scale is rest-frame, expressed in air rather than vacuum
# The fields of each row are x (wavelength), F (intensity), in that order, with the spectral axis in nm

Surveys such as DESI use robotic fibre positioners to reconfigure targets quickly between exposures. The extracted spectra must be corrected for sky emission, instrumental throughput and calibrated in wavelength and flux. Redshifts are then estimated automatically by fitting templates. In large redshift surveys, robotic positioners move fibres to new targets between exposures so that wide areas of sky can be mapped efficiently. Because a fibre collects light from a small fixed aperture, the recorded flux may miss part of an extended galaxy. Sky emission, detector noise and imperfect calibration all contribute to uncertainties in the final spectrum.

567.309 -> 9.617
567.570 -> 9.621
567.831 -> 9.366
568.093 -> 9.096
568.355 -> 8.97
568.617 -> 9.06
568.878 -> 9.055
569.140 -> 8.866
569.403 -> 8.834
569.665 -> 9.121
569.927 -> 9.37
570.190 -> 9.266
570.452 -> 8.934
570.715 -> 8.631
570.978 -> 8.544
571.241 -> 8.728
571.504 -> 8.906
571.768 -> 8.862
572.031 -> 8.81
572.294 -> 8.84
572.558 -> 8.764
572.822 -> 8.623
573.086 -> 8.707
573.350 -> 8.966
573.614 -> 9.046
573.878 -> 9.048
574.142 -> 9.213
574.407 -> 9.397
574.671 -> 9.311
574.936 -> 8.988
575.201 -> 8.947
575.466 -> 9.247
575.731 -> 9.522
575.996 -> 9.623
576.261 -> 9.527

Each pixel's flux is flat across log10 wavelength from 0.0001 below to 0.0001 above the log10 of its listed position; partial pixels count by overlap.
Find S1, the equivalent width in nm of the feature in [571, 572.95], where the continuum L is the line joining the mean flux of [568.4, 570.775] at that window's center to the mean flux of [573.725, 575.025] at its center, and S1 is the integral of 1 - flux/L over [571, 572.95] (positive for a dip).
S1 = 0.07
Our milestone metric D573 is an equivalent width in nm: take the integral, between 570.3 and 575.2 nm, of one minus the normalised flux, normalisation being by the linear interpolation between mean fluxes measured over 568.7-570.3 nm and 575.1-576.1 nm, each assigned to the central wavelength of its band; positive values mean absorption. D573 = 0.17 nm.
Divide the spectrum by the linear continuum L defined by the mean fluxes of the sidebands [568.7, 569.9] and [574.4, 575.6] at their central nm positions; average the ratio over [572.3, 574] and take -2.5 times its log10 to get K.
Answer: 0.03 mag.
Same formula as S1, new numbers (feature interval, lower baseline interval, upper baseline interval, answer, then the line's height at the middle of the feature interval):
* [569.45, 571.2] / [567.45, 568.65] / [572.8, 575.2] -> 0.039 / 9.16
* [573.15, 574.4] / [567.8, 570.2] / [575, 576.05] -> 0.021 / 9.23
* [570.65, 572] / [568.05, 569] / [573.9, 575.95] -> 0.057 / 9.13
